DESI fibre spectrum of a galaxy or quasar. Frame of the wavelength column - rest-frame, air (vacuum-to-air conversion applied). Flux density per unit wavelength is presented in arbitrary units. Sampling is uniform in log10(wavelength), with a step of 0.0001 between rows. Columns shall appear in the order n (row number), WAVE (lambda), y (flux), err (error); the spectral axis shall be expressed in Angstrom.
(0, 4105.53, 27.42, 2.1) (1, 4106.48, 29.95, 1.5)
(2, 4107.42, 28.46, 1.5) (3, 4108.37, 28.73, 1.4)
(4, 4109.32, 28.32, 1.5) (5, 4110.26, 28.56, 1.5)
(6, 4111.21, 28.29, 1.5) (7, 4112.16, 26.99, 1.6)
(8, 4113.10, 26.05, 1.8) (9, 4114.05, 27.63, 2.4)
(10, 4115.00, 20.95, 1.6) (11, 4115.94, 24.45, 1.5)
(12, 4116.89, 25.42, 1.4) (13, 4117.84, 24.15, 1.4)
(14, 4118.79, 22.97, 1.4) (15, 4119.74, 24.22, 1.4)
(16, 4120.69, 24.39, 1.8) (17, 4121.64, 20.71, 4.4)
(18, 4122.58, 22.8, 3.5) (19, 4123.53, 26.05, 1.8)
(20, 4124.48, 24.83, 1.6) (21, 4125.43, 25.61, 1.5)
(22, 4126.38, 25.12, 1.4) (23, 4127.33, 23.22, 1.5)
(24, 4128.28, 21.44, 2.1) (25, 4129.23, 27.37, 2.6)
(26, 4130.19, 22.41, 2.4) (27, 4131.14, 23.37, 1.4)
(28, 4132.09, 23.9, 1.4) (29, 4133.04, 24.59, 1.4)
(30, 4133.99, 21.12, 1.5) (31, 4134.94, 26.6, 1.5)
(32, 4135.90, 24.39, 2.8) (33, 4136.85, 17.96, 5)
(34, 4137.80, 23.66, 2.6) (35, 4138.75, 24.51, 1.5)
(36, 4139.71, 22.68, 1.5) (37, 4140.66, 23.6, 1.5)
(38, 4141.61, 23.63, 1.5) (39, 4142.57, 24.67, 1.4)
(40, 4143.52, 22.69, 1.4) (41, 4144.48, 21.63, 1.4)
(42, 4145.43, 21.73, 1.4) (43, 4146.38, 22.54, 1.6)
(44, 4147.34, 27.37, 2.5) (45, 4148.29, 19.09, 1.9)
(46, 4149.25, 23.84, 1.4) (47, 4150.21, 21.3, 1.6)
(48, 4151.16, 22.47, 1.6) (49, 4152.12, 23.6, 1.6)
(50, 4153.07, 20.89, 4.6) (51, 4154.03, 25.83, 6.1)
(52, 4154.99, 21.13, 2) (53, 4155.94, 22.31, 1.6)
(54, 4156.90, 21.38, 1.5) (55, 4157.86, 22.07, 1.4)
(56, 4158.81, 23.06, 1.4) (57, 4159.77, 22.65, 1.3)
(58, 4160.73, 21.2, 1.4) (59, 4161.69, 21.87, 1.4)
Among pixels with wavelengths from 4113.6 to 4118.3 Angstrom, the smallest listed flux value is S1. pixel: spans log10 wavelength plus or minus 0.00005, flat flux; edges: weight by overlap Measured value 20.95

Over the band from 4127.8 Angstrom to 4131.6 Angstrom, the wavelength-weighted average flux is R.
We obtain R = 23.6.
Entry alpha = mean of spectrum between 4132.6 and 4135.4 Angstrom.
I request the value 24.1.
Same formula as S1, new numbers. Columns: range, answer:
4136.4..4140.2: 17.96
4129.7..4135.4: 21.12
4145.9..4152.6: 19.09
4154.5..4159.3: 21.13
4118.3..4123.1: 20.71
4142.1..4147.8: 21.63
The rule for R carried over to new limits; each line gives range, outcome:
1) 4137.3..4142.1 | 23.6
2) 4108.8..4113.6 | 27.7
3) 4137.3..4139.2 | 24.1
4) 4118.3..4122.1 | 23.1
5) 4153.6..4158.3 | 22.5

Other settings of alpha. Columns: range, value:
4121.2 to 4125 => 23.7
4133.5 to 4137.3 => 22.5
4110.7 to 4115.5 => 26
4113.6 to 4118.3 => 24.5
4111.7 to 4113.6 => 26.6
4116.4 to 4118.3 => 24.7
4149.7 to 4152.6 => 22.5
